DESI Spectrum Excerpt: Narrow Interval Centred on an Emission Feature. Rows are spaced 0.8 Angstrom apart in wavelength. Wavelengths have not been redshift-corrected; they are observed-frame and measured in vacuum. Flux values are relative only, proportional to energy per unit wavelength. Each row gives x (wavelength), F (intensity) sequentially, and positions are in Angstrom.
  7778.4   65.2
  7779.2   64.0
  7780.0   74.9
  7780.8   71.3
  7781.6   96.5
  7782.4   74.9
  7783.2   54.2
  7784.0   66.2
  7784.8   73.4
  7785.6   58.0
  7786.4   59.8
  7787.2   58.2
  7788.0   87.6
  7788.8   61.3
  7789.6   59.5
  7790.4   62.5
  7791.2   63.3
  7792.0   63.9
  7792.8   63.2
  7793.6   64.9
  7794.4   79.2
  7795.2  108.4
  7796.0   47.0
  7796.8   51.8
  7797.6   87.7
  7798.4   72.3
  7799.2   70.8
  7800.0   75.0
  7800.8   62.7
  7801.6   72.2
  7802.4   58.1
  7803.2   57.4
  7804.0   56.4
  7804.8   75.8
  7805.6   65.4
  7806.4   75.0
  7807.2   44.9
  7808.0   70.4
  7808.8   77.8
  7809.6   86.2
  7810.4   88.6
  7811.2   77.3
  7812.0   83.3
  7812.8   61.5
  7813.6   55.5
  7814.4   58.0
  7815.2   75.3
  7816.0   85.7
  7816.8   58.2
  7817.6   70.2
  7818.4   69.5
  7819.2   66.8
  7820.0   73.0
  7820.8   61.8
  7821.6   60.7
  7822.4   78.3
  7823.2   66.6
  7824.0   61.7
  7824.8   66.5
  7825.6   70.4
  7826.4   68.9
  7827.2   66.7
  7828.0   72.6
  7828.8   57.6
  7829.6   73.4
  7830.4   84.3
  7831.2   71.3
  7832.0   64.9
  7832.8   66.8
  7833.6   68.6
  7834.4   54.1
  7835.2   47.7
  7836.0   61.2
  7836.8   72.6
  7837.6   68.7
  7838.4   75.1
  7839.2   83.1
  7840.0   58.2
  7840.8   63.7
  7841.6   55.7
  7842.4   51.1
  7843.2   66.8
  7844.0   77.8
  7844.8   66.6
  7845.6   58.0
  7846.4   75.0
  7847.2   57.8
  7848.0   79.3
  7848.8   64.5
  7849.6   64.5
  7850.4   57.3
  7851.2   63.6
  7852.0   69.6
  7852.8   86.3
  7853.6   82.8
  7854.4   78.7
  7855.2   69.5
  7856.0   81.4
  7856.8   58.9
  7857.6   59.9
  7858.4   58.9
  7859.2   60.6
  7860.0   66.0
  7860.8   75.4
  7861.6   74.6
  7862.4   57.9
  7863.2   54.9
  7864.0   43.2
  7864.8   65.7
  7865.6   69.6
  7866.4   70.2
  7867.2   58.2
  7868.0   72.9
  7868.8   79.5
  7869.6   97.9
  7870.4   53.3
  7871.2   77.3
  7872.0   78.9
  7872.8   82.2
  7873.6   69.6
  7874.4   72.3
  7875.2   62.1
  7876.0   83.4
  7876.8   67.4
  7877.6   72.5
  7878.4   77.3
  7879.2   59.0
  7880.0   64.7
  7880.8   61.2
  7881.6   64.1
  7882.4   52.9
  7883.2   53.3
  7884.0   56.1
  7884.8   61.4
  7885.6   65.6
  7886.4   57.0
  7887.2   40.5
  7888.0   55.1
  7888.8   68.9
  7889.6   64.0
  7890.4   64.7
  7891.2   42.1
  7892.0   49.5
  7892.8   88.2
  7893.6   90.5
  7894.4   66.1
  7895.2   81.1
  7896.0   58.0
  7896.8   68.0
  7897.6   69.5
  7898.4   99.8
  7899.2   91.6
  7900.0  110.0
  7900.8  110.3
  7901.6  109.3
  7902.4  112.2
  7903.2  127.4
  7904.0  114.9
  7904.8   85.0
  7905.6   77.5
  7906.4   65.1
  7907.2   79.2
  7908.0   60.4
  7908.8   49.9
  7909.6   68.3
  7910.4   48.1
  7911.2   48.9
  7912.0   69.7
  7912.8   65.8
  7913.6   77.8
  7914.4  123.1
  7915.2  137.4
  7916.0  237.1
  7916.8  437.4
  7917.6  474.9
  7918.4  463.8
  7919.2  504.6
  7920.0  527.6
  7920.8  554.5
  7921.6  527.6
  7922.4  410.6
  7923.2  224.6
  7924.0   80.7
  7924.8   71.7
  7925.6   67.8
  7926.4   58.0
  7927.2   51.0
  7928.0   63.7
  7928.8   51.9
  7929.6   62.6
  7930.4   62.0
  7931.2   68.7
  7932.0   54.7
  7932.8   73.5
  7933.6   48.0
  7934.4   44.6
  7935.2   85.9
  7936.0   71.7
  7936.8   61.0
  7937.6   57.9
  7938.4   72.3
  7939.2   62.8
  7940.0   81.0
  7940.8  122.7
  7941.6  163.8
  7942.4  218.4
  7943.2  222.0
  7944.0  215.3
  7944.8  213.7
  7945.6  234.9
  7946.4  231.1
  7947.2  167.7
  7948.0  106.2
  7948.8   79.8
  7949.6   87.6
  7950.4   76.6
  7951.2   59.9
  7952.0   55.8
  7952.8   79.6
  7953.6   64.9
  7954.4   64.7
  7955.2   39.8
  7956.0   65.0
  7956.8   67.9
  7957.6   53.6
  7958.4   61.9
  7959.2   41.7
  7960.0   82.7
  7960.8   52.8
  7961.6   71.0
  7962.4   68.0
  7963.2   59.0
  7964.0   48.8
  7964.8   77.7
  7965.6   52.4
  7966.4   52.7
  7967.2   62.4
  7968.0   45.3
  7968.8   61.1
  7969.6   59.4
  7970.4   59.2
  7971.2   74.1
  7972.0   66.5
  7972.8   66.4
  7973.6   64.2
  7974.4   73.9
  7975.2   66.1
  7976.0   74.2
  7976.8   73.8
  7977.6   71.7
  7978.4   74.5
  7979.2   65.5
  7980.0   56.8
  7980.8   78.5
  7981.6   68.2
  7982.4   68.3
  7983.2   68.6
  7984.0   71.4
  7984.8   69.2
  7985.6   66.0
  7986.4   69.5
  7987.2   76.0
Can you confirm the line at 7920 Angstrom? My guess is H-alpha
